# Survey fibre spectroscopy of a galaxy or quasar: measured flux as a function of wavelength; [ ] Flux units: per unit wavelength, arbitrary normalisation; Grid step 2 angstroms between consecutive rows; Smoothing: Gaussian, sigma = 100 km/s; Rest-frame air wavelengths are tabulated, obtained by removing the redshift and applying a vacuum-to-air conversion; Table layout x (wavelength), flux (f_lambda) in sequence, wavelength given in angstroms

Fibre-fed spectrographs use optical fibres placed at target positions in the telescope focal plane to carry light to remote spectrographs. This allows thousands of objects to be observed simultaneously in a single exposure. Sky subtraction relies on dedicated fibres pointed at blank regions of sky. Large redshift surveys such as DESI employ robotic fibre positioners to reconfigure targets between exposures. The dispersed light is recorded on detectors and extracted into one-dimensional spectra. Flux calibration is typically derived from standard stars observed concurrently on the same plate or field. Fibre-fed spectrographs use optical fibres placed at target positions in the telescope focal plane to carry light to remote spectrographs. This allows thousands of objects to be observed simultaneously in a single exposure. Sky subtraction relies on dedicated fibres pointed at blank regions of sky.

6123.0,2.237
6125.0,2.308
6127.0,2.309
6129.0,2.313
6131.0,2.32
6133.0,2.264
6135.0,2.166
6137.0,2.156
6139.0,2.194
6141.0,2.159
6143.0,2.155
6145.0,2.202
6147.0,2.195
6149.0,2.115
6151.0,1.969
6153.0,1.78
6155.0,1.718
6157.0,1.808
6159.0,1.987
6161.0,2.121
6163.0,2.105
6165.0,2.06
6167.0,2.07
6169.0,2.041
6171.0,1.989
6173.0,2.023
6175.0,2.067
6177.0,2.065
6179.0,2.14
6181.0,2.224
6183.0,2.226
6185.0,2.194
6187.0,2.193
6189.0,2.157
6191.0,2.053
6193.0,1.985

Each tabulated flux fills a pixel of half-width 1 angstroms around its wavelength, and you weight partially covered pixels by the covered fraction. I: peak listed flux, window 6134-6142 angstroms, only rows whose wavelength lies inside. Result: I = 2.194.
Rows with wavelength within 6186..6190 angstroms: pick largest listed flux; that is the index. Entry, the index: 2.193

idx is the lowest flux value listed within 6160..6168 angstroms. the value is 2.06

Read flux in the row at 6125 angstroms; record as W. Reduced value 2.308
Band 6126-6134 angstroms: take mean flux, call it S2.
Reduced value 2.3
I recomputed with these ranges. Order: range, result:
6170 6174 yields 2.023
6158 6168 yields 2.121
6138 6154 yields 2.202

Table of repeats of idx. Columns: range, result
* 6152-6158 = 1.718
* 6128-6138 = 2.156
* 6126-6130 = 2.309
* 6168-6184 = 1.989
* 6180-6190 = 2.157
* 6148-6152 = 1.969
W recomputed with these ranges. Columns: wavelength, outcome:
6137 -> 2.156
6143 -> 2.155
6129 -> 2.313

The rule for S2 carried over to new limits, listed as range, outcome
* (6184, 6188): 2.19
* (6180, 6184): 2.23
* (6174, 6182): 2.12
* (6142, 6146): 2.18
